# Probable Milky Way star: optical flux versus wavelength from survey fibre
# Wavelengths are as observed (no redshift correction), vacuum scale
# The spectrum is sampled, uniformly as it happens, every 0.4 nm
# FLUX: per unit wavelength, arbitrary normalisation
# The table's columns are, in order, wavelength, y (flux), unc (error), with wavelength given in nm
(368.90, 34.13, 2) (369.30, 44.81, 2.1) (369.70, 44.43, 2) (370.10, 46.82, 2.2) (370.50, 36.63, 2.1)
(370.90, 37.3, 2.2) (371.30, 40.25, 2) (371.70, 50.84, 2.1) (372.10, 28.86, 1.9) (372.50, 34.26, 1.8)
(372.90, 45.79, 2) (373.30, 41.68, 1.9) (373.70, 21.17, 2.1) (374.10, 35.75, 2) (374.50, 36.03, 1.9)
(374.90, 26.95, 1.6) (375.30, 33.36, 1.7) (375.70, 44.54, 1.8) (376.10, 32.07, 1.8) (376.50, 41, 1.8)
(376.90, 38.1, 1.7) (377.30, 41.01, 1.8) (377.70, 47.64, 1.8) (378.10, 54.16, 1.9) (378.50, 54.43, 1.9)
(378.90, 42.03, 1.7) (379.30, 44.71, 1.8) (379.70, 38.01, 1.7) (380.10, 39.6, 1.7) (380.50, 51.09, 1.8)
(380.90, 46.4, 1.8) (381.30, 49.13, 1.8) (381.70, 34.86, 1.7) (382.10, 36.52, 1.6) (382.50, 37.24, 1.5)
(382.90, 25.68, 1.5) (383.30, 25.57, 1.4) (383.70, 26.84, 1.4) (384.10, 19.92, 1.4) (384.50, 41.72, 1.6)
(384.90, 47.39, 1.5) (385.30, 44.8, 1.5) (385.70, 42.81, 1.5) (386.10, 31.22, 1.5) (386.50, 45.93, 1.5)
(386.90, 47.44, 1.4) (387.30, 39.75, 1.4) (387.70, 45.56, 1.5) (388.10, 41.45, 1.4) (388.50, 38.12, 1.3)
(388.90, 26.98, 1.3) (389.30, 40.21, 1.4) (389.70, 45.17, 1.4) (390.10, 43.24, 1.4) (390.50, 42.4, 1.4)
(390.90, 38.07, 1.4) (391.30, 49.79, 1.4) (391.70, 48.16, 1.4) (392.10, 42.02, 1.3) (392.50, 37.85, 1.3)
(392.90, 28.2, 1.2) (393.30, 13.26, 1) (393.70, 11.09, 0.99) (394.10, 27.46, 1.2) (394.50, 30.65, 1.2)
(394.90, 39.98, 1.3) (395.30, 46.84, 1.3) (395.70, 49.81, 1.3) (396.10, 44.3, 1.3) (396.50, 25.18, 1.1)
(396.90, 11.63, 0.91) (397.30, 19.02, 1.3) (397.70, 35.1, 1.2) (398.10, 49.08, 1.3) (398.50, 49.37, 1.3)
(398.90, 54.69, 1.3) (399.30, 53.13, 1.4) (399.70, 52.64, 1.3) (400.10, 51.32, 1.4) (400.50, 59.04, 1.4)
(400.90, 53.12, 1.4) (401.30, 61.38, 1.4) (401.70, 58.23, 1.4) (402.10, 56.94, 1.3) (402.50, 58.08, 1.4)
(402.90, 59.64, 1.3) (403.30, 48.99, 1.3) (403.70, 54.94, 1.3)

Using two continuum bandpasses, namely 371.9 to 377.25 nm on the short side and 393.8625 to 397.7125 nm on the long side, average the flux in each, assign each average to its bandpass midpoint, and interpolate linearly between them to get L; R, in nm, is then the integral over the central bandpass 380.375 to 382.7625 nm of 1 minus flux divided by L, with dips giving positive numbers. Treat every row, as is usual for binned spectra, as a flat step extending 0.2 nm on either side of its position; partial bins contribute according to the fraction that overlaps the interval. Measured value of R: -0.500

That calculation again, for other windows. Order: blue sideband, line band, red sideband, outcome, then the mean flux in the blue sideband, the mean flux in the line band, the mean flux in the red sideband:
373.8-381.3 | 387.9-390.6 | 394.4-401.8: 0.23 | 41.4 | 39.6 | 44.4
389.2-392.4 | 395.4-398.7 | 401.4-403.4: 0.98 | 43.6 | 35.8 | 57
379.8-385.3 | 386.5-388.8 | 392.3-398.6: -0.44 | 37.4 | 42.1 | 32.2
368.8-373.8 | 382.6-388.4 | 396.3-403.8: 0.81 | 39.5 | 37.6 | 47.9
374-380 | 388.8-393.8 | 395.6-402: 0.83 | 40.7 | 36.6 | 45.6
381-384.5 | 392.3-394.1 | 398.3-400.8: 0.88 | 32.9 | 23.1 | 53.4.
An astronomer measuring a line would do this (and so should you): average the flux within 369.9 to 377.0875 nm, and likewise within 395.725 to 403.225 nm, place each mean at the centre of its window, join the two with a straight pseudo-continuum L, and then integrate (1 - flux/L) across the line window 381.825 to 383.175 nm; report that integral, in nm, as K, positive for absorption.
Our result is 0.26 nm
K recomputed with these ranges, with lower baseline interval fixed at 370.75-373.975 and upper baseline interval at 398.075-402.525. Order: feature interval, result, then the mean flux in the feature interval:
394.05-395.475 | 0.40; 37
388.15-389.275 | 0.30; 34.9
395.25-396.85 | 0.43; 38.2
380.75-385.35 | 0.85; 36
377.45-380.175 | -0.30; 46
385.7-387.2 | 0.15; 41.6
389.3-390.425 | 0.12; 43.3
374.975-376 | 0.07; 36.8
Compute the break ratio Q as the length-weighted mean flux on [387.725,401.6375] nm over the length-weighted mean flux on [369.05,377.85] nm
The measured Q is 1.04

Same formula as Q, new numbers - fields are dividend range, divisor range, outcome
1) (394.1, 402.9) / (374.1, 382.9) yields 1.12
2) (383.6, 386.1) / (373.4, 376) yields 1.12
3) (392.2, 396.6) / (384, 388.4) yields 0.79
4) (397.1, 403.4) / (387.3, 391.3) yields 1.26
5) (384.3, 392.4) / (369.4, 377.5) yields 1.11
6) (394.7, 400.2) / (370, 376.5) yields 1.12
